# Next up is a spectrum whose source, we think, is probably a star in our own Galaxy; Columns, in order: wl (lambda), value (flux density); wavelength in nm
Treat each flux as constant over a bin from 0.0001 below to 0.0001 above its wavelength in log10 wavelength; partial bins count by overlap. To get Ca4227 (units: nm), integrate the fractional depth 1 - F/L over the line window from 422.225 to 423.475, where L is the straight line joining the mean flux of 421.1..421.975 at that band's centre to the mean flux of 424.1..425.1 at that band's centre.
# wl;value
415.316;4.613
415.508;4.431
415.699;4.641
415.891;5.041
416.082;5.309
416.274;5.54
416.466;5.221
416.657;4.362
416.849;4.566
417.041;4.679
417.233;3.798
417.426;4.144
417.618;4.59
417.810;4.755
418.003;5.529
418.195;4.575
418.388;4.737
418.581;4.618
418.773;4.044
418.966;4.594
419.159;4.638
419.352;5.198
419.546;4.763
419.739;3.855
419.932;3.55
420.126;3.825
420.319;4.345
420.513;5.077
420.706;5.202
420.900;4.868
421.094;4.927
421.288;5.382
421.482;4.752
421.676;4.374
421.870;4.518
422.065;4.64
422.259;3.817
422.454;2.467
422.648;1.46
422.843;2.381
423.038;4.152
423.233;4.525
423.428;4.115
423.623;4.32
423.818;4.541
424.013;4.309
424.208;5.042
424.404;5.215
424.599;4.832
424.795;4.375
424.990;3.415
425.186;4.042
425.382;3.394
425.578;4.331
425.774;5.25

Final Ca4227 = 0.39 nm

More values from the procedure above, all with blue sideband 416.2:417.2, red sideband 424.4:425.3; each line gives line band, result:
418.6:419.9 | 0.04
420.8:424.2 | 0.24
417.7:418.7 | -0.03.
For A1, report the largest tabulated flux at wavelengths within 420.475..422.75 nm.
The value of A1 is 5.382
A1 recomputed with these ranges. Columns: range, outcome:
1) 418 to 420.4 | 5.529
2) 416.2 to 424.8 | 5.54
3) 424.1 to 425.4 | 5.215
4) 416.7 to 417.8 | 4.679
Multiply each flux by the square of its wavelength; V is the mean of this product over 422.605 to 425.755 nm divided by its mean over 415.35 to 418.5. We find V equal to 0.90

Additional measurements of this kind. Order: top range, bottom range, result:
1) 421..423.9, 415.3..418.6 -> 0.87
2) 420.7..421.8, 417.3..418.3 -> 1.06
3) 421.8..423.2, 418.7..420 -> 0.78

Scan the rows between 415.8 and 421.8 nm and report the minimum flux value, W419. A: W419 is 3.55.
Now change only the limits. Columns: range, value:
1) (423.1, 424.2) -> 4.115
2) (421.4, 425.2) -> 1.46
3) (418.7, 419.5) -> 4.044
